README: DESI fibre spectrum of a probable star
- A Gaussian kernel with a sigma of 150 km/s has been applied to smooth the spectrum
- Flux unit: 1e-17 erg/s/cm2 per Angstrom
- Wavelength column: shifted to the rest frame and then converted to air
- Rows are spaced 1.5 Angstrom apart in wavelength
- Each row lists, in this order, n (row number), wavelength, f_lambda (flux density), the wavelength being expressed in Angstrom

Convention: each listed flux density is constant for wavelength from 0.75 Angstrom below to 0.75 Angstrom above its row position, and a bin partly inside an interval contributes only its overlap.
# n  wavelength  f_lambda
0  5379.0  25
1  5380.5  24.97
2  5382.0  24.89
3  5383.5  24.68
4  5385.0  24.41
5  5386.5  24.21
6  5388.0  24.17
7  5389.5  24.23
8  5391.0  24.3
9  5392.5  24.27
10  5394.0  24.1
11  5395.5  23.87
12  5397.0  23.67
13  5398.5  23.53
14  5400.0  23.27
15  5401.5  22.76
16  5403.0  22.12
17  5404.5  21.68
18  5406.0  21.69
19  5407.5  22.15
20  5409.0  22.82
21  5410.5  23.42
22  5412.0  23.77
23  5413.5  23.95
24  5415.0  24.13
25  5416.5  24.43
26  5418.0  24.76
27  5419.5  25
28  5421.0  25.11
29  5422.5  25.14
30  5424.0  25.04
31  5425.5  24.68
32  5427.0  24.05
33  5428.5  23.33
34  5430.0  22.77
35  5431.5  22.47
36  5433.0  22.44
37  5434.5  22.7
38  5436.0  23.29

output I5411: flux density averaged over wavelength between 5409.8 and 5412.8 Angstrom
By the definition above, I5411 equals 23.6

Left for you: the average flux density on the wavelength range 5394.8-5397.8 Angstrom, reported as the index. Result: 23.8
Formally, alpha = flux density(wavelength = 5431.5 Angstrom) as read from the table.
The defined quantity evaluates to 22.47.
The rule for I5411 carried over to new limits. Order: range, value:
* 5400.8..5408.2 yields 22.1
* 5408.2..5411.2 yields 23.1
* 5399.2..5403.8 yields 22.7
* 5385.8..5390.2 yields 24.2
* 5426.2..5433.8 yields 23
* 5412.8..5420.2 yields 24.5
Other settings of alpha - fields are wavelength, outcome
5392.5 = 24.27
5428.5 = 23.33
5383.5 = 24.68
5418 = 24.76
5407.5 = 22.15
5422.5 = 25.14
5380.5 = 24.97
